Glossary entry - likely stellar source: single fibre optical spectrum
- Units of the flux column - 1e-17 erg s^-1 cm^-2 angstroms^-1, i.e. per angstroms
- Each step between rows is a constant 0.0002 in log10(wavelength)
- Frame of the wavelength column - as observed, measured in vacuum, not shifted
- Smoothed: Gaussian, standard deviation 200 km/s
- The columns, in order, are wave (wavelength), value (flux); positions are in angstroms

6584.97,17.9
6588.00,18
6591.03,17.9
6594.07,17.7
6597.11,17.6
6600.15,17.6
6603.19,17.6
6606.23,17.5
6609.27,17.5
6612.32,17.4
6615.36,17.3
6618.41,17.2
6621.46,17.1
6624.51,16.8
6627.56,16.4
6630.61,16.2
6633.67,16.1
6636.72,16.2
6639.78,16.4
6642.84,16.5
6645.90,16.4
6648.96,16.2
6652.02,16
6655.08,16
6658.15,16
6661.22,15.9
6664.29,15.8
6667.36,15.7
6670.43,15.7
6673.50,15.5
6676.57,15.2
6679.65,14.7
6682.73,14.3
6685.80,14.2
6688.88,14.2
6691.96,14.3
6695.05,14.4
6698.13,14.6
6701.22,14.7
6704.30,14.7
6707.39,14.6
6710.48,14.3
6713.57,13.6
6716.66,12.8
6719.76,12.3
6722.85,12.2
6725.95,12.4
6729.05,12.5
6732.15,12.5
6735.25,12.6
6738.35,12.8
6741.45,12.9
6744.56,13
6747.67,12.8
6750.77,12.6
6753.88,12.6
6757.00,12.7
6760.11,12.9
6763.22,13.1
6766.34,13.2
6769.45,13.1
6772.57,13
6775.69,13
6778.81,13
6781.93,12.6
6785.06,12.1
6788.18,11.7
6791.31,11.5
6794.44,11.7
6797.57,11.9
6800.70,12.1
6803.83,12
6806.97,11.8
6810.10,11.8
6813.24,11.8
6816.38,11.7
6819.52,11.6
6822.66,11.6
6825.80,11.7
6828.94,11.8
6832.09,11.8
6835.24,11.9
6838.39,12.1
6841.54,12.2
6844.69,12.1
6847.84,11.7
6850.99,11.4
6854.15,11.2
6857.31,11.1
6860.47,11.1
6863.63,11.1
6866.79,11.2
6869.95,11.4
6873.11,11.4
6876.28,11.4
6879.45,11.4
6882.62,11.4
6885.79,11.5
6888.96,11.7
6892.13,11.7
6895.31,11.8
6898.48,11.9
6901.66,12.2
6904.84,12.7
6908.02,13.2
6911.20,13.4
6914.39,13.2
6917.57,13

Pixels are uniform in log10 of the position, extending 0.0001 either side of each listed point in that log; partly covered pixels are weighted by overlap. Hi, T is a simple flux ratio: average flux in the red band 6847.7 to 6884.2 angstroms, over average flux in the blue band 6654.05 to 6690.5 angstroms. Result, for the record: 0.7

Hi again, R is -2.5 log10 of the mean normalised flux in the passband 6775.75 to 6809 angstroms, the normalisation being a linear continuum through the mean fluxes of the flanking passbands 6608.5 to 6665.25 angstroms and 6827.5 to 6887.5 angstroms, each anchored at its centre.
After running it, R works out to 0.08 mag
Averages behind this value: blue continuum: 16.5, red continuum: 11.5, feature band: 12.1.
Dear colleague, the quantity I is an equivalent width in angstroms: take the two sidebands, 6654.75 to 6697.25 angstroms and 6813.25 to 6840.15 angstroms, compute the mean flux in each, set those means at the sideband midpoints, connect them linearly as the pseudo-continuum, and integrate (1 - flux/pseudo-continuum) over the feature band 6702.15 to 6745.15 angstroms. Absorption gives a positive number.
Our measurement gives 2.9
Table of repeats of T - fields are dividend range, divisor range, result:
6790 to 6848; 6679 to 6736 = 0.87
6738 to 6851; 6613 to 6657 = 0.74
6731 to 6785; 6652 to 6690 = 0.84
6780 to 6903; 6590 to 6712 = 0.73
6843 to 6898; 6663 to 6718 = 0.78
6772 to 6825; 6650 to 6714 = 0.80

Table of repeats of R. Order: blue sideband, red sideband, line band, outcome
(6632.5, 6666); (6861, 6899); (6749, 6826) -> 0.09 mag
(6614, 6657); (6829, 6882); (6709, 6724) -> 0.13 mag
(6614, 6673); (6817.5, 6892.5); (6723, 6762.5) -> 0.11 mag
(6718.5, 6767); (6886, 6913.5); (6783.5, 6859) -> 0.07 mag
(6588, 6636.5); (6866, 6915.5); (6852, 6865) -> 0.13 mag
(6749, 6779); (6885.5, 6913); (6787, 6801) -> 0.09 mag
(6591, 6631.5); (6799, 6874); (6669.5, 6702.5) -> 0.05 mag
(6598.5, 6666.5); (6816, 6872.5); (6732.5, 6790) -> 0.07 mag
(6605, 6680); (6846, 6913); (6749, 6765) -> 0.11 mag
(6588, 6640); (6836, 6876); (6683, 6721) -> 0.08 mag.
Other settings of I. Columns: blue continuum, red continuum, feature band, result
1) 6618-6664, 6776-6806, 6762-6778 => -0.5 angstroms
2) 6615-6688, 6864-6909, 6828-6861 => 2.1 angstroms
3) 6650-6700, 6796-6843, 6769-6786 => 0.0 angstroms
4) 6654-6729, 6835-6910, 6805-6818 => 0.9 angstroms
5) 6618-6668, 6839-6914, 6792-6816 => 2.4 angstroms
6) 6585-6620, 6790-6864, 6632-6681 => 0.8 angstroms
